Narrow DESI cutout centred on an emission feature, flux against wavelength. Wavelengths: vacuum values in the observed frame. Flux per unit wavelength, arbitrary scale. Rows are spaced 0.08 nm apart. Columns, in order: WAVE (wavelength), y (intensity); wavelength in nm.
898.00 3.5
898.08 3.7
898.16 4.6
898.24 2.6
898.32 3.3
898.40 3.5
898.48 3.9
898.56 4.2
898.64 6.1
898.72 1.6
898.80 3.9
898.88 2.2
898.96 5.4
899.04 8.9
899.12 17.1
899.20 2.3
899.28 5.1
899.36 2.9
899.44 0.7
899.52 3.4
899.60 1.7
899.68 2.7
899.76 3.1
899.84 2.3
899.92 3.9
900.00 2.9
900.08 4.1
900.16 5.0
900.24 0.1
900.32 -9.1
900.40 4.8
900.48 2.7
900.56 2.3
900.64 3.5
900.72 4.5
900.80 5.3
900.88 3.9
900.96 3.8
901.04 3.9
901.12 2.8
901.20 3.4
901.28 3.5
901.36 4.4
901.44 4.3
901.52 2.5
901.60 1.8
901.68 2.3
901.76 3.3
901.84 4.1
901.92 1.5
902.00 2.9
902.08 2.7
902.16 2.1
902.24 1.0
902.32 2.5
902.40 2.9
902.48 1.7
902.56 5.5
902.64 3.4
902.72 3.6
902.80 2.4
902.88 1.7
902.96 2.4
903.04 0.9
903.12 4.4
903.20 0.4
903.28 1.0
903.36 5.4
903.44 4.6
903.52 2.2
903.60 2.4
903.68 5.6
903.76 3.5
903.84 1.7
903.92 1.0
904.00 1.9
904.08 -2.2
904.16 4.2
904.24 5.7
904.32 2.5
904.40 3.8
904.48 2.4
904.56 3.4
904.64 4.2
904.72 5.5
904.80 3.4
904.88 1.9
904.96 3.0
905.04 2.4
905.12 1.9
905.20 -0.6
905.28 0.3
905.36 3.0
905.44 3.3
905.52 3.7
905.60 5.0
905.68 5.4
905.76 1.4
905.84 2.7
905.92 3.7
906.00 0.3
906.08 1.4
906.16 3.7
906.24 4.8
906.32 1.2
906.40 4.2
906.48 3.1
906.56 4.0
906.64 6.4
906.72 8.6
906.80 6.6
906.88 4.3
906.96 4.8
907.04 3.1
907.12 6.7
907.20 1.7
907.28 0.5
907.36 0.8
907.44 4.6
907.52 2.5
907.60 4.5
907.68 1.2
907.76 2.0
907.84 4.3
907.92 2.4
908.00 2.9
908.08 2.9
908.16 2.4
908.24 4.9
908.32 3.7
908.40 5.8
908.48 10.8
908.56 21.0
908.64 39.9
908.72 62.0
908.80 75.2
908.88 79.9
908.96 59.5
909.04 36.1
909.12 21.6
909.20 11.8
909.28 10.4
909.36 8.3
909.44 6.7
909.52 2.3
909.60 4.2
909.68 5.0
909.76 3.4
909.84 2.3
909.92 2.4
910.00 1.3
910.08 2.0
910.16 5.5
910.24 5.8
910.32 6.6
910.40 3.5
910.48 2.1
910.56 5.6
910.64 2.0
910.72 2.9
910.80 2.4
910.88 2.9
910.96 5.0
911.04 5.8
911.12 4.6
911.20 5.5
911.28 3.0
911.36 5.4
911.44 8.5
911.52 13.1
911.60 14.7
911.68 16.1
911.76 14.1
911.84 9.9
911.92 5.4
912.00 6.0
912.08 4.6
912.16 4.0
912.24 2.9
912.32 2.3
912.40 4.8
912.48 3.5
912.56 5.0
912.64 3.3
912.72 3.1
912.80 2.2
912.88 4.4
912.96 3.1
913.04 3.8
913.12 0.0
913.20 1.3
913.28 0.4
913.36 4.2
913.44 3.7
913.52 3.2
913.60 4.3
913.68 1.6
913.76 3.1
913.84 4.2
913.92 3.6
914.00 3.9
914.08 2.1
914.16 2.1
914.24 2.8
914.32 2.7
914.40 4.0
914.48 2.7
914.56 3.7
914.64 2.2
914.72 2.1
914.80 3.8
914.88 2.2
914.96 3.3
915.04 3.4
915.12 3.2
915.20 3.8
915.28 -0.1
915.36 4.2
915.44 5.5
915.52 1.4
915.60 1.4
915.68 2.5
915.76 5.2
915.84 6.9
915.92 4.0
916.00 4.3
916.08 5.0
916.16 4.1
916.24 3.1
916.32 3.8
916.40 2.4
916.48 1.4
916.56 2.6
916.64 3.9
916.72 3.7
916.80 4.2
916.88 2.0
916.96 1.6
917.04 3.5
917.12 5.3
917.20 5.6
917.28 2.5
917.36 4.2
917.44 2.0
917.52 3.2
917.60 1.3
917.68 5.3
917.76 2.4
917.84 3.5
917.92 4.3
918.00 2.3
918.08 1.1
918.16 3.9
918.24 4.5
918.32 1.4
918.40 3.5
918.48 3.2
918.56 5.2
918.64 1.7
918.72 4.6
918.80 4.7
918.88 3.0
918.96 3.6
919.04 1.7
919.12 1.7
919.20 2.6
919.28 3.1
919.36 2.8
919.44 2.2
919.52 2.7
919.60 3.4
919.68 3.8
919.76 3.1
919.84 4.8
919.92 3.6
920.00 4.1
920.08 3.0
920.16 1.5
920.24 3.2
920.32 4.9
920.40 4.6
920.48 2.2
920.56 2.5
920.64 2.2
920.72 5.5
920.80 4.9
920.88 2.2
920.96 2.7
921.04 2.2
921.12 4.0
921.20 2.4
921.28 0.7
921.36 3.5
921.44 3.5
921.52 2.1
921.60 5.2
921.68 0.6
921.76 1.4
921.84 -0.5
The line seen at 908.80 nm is H-alpha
